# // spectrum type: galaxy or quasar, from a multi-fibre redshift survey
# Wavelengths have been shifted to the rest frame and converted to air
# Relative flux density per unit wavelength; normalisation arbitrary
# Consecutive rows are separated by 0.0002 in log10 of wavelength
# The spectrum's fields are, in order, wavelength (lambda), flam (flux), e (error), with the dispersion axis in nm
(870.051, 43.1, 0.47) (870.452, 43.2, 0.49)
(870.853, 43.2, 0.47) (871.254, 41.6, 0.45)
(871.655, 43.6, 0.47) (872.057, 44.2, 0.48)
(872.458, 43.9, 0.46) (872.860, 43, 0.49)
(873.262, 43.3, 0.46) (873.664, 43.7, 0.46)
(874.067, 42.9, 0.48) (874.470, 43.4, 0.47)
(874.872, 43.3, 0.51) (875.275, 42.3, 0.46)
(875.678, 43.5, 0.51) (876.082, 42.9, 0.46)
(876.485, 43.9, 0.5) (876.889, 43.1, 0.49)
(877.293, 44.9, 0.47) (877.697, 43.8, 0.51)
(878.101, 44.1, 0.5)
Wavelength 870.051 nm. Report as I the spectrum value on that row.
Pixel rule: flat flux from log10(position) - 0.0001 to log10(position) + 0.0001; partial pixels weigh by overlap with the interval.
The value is 43.1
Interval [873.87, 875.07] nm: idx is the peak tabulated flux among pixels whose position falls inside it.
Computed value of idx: 43.4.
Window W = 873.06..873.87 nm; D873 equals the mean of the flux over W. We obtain 43.5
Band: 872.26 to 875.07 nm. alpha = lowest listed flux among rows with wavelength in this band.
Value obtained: 42.9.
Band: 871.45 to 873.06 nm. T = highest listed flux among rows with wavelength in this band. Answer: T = 44.2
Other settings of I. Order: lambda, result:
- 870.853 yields 43.2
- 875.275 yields 42.3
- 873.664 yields 43.7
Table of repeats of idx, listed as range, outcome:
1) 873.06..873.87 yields 43.7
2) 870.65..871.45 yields 43.2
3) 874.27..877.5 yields 44.9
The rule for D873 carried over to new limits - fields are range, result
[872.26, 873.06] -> 43.4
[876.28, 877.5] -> 44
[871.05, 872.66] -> 43.3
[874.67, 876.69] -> 43.2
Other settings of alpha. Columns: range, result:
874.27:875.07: 43.3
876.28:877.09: 43.1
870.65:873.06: 41.6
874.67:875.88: 42.3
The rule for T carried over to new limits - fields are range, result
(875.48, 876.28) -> 43.5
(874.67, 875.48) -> 43.3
